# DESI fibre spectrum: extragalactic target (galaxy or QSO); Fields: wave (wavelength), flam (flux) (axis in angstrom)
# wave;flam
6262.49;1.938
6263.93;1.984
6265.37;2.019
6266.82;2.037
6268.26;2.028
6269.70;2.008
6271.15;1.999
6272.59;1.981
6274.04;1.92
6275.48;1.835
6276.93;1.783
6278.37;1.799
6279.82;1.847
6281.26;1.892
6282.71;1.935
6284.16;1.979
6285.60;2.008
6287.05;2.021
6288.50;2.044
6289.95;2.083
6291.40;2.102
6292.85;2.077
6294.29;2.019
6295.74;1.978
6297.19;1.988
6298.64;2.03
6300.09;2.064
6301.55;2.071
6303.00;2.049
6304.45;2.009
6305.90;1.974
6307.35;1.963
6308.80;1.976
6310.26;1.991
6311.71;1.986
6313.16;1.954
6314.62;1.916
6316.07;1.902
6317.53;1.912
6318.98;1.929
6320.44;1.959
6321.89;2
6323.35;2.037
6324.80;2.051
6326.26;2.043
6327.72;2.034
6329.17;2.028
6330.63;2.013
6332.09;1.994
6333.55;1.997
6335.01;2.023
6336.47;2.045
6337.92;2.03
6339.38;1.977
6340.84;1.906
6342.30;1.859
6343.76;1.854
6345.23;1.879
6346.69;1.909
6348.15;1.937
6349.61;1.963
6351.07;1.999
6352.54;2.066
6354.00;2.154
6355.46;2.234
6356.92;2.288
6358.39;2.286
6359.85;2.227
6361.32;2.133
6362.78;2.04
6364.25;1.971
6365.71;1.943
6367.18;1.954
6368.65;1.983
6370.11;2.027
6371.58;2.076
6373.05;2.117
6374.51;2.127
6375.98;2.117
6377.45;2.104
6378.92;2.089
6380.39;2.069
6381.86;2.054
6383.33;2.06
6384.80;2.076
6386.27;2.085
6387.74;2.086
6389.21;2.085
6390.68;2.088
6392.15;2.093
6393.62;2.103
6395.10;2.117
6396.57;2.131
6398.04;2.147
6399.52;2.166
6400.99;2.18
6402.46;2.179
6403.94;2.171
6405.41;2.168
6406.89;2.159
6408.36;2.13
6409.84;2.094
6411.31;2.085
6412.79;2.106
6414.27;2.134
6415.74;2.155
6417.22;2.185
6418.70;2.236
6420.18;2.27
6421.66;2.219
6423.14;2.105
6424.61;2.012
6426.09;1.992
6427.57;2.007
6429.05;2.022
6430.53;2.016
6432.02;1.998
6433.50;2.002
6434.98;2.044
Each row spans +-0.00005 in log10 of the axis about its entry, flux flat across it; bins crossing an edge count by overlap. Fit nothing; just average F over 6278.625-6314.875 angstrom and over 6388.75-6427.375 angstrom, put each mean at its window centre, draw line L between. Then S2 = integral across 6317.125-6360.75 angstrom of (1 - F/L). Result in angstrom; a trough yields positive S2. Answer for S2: 0.56 angstrom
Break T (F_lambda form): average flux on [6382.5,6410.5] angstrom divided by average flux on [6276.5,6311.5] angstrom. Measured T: 1.1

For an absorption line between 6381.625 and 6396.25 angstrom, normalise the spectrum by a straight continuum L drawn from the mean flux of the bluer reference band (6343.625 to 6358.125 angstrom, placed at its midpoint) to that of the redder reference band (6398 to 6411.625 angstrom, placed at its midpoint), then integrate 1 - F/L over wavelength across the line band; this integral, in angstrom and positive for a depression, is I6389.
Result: 0.22 angstrom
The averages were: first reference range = 2.04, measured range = 2.09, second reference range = 2.15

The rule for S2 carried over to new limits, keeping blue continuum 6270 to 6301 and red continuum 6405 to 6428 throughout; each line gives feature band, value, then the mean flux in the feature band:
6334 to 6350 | 0.7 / 1.94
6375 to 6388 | 0.0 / 2.08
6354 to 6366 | -0.5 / 2.15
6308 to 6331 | 0.3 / 1.98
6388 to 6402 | -0.1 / 2.12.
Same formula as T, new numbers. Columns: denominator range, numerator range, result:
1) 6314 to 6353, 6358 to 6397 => 1.06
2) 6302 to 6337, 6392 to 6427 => 1.07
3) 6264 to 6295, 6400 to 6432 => 1.08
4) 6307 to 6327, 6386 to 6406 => 1.08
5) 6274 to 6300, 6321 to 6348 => 1.01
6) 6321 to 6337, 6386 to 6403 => 1.05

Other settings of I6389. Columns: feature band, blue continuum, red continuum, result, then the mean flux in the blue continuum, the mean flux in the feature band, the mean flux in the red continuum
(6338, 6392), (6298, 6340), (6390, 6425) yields 0.62 angstrom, 2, 2.05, 2.14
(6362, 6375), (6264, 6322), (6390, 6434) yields 0.25 angstrom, 1.98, 2.03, 2.12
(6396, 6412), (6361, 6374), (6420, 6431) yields -0.71 angstrom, 2.03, 2.15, 2.07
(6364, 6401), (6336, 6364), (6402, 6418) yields 0.30 angstrom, 2.04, 2.08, 2.14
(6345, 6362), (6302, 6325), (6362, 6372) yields -0.88 angstrom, 1.98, 2.1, 2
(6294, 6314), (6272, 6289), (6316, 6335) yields -0.45 angstrom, 1.92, 2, 2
